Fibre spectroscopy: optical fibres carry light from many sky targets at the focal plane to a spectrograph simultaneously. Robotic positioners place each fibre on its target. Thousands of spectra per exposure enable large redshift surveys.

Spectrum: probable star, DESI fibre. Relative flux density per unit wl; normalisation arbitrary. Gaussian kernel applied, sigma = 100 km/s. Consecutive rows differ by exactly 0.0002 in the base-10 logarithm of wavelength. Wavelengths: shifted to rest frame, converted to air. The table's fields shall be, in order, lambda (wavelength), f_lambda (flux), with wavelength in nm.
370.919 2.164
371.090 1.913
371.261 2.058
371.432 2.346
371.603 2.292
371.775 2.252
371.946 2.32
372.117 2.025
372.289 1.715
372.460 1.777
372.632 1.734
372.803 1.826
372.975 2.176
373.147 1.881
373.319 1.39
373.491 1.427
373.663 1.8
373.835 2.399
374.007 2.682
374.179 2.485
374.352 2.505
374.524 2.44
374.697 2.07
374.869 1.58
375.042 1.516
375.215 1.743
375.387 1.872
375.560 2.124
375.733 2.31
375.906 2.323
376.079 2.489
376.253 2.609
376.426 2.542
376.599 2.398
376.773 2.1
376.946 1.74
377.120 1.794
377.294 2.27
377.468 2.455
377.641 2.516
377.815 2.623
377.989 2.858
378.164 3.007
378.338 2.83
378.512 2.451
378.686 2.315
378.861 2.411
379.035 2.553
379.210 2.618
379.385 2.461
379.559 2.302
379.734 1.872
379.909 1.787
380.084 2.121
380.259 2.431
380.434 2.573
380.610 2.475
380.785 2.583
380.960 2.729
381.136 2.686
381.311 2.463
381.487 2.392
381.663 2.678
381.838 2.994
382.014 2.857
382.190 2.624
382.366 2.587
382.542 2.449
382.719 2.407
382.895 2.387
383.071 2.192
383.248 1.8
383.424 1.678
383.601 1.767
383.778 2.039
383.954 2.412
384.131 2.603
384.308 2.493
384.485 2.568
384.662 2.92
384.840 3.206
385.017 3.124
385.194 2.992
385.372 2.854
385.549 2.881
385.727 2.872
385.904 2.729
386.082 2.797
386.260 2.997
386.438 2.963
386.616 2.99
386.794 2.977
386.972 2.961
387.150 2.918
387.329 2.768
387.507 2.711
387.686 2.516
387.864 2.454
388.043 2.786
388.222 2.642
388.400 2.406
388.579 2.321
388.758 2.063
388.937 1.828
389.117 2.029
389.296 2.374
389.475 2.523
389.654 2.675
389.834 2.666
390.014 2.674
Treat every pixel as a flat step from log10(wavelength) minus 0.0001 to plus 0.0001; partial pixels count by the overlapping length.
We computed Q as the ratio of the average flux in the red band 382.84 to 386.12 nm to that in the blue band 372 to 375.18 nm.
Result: 1.29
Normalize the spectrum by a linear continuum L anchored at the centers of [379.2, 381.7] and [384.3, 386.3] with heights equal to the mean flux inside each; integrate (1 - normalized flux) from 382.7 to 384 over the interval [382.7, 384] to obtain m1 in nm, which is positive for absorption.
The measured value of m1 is 0.30 nm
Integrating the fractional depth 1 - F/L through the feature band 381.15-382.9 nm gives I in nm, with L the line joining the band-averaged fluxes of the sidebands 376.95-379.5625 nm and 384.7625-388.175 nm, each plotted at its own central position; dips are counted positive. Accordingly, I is 0.04 nm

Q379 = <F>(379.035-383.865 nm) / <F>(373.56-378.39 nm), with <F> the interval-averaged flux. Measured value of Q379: 1.04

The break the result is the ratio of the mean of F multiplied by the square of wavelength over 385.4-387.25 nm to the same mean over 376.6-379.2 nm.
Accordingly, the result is 1.3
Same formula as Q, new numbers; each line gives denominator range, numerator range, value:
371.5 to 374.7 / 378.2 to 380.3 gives 1.14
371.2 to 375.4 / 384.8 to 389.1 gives 1.35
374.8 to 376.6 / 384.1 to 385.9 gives 1.34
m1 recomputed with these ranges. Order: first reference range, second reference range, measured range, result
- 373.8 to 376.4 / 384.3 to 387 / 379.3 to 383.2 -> 0.25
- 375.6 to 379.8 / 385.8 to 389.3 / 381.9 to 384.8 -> 0.17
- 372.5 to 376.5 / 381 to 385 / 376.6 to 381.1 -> -0.23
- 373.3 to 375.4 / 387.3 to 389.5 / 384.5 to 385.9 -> -0.38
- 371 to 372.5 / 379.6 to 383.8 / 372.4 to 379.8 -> -0.03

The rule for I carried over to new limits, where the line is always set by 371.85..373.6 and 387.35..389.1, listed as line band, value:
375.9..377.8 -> -0.308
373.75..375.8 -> -0.256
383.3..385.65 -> -0.305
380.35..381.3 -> -0.207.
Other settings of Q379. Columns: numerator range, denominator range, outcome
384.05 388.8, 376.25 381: 1.15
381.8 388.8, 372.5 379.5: 1.17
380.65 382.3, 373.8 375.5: 1.25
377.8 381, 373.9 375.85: 1.16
